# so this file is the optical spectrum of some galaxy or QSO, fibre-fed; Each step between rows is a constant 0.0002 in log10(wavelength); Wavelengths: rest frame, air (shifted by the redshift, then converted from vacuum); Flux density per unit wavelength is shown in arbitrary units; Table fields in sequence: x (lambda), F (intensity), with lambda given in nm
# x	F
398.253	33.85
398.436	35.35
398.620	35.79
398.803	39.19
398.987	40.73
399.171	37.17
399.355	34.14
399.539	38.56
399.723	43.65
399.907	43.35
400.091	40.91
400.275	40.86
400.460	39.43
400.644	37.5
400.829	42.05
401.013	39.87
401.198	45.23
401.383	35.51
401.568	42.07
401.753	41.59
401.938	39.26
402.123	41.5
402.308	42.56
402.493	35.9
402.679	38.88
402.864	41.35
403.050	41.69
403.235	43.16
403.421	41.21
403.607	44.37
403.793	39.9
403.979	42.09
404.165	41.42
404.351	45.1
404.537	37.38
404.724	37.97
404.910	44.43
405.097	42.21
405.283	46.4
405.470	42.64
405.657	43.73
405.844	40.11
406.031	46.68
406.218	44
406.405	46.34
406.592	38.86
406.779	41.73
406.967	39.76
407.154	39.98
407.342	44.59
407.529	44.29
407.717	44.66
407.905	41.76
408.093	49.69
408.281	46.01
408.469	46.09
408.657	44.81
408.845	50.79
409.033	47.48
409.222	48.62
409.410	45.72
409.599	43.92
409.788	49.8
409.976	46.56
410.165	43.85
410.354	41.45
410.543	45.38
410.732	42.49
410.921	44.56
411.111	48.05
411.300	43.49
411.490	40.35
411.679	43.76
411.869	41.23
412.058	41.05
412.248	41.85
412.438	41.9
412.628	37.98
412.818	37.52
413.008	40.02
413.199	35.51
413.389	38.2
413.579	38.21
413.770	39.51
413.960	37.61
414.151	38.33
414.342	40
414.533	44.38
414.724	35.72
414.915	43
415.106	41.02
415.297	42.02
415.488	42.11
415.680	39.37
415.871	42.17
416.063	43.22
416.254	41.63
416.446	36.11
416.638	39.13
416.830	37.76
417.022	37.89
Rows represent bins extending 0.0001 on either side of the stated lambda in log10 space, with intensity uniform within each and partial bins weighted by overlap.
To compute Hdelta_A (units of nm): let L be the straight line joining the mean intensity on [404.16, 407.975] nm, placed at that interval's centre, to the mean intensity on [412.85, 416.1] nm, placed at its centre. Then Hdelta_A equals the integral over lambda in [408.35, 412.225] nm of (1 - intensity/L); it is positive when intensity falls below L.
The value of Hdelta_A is -0.34 nm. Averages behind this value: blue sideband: 42.6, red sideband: 39.9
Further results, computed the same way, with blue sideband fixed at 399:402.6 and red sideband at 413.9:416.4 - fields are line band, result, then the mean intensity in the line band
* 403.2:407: -0.20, 42.4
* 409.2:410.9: -0.19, 45.2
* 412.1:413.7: 0.07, 39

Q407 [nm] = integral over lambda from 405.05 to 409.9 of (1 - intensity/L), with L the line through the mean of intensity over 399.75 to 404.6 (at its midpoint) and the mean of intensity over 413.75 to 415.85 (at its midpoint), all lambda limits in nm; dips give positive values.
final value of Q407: -0.47 nm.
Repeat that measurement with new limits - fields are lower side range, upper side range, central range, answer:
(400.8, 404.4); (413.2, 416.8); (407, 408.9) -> -0.203 nm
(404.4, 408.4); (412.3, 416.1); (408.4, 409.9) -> -0.188 nm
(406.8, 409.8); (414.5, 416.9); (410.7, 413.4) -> 0.103 nm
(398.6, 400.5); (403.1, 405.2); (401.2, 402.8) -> 0.029 nm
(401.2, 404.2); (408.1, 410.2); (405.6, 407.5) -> 0.080 nm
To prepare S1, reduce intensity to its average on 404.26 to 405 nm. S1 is 41.2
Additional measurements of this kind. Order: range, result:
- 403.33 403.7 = 42.8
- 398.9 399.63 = 37.6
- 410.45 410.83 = 44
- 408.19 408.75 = 45.7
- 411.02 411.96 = 43.4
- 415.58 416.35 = 41.6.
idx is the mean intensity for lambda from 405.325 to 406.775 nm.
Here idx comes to 43.2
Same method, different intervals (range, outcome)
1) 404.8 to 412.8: 43.9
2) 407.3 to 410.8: 45.7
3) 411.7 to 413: 40.4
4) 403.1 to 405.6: 42.2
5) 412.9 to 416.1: 40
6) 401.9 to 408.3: 42.3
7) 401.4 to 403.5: 40.6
